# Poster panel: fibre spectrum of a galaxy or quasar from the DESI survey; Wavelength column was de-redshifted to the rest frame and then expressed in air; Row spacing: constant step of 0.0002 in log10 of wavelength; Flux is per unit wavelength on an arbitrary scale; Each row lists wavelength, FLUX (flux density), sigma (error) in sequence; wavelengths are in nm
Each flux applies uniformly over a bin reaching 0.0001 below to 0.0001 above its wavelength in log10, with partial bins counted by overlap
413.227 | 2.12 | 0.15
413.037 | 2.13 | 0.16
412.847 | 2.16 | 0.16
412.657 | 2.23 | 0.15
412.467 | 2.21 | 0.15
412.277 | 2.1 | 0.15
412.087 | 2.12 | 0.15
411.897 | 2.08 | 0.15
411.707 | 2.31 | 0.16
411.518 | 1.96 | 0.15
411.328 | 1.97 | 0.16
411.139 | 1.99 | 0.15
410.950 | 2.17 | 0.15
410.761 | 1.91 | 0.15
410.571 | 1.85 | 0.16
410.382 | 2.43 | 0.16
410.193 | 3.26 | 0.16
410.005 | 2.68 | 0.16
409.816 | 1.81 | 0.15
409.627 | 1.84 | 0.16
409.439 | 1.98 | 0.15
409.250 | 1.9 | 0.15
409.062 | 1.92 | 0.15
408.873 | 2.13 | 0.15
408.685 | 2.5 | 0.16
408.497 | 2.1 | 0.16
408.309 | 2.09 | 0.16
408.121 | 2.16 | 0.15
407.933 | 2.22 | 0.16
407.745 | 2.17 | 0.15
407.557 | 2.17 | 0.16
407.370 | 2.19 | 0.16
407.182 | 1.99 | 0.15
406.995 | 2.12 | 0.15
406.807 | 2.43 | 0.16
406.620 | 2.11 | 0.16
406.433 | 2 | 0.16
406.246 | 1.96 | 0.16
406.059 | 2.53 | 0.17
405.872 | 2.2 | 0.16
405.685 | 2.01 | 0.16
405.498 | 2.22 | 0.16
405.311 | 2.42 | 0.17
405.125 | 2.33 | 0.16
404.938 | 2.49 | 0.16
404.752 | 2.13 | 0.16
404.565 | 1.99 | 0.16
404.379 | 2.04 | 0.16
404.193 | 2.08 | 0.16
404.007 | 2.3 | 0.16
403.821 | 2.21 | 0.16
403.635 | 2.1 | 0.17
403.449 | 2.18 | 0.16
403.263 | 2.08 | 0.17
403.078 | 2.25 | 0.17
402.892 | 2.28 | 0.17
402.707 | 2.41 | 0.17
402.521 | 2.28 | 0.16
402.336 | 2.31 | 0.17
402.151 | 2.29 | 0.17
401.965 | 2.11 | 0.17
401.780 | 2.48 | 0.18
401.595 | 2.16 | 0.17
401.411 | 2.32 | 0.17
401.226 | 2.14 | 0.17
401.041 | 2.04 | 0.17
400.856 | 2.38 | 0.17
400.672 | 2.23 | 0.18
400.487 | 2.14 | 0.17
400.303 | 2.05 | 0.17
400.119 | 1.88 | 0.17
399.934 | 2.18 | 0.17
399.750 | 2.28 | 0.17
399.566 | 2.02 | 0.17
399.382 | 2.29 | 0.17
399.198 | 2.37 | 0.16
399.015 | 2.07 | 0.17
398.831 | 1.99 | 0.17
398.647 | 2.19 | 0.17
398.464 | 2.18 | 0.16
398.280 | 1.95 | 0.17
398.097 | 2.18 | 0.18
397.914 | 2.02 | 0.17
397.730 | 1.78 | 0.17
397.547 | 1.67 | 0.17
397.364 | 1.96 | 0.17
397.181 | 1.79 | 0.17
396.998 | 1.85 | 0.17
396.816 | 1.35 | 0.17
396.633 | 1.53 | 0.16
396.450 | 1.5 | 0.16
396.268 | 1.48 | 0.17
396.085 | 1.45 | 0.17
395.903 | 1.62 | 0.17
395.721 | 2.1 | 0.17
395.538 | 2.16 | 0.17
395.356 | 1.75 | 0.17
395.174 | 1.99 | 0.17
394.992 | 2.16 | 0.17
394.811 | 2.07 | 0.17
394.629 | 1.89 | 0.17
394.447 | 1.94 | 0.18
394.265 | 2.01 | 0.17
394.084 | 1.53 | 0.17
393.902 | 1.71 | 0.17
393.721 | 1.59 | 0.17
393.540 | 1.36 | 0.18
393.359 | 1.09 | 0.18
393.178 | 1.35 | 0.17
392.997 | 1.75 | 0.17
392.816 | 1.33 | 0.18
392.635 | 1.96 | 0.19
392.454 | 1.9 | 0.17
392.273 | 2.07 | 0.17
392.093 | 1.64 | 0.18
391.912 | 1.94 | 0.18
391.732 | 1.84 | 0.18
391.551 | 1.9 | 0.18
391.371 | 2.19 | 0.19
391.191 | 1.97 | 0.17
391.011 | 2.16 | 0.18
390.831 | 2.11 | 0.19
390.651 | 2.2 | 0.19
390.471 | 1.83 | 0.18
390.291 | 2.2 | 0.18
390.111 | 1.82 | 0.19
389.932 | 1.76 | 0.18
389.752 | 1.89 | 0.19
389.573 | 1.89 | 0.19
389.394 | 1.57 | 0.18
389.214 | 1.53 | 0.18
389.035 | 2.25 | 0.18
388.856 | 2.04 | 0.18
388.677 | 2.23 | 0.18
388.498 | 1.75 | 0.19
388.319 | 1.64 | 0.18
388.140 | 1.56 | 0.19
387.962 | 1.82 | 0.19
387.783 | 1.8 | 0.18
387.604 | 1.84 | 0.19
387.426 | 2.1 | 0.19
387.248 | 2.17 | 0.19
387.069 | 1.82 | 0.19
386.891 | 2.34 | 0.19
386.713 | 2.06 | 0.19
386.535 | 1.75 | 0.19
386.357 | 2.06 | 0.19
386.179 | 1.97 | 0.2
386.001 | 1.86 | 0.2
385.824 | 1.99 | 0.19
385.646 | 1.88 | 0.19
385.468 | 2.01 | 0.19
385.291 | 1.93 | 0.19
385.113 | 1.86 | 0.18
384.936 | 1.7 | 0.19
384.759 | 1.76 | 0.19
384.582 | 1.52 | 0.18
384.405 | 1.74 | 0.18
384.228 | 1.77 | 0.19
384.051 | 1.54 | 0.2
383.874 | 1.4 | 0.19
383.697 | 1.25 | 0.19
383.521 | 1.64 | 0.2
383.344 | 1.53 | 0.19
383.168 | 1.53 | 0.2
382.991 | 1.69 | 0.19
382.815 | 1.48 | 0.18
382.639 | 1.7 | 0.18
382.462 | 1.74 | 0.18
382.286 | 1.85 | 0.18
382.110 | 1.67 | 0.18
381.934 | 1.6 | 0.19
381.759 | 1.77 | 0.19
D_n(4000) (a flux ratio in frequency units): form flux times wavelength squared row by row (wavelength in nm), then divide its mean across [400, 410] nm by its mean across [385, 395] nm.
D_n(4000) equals 1.25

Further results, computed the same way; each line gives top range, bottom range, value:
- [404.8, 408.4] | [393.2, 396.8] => 1.36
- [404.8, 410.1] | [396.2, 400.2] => 1.17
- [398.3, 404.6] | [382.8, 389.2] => 1.30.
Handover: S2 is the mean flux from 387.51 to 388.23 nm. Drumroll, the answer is 1.76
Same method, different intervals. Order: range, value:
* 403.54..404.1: 2.2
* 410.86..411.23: 2.08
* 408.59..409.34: 2.11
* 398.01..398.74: 2.12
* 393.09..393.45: 1.22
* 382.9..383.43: 1.58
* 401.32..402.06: 2.27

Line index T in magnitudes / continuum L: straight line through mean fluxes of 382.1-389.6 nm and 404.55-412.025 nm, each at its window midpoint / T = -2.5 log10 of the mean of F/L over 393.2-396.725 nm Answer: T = 0.13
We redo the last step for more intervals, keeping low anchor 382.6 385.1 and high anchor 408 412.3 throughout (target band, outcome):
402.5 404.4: -0.104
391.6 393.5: 0.058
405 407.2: -0.075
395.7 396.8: 0.184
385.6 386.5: -0.183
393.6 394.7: 0.028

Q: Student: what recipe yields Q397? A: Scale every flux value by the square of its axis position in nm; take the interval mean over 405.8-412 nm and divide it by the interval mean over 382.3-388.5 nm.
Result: 1.36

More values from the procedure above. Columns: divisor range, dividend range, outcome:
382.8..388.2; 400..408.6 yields 1.34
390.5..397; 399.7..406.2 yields 1.30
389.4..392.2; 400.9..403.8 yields 1.22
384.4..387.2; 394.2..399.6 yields 1.06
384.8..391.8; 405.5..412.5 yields 1.24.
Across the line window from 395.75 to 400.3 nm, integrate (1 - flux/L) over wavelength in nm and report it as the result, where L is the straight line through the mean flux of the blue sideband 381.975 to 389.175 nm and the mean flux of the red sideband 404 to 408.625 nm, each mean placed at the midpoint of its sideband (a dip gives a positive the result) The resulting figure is 0.28 nm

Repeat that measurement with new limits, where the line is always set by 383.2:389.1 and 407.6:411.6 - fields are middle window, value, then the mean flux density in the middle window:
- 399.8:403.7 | -0.32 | 2.21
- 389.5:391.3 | -0.09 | 1.99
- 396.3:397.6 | 0.21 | 1.66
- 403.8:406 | -0.13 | 2.21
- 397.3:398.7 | 0.00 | 1.99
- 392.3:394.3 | 0.34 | 1.6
